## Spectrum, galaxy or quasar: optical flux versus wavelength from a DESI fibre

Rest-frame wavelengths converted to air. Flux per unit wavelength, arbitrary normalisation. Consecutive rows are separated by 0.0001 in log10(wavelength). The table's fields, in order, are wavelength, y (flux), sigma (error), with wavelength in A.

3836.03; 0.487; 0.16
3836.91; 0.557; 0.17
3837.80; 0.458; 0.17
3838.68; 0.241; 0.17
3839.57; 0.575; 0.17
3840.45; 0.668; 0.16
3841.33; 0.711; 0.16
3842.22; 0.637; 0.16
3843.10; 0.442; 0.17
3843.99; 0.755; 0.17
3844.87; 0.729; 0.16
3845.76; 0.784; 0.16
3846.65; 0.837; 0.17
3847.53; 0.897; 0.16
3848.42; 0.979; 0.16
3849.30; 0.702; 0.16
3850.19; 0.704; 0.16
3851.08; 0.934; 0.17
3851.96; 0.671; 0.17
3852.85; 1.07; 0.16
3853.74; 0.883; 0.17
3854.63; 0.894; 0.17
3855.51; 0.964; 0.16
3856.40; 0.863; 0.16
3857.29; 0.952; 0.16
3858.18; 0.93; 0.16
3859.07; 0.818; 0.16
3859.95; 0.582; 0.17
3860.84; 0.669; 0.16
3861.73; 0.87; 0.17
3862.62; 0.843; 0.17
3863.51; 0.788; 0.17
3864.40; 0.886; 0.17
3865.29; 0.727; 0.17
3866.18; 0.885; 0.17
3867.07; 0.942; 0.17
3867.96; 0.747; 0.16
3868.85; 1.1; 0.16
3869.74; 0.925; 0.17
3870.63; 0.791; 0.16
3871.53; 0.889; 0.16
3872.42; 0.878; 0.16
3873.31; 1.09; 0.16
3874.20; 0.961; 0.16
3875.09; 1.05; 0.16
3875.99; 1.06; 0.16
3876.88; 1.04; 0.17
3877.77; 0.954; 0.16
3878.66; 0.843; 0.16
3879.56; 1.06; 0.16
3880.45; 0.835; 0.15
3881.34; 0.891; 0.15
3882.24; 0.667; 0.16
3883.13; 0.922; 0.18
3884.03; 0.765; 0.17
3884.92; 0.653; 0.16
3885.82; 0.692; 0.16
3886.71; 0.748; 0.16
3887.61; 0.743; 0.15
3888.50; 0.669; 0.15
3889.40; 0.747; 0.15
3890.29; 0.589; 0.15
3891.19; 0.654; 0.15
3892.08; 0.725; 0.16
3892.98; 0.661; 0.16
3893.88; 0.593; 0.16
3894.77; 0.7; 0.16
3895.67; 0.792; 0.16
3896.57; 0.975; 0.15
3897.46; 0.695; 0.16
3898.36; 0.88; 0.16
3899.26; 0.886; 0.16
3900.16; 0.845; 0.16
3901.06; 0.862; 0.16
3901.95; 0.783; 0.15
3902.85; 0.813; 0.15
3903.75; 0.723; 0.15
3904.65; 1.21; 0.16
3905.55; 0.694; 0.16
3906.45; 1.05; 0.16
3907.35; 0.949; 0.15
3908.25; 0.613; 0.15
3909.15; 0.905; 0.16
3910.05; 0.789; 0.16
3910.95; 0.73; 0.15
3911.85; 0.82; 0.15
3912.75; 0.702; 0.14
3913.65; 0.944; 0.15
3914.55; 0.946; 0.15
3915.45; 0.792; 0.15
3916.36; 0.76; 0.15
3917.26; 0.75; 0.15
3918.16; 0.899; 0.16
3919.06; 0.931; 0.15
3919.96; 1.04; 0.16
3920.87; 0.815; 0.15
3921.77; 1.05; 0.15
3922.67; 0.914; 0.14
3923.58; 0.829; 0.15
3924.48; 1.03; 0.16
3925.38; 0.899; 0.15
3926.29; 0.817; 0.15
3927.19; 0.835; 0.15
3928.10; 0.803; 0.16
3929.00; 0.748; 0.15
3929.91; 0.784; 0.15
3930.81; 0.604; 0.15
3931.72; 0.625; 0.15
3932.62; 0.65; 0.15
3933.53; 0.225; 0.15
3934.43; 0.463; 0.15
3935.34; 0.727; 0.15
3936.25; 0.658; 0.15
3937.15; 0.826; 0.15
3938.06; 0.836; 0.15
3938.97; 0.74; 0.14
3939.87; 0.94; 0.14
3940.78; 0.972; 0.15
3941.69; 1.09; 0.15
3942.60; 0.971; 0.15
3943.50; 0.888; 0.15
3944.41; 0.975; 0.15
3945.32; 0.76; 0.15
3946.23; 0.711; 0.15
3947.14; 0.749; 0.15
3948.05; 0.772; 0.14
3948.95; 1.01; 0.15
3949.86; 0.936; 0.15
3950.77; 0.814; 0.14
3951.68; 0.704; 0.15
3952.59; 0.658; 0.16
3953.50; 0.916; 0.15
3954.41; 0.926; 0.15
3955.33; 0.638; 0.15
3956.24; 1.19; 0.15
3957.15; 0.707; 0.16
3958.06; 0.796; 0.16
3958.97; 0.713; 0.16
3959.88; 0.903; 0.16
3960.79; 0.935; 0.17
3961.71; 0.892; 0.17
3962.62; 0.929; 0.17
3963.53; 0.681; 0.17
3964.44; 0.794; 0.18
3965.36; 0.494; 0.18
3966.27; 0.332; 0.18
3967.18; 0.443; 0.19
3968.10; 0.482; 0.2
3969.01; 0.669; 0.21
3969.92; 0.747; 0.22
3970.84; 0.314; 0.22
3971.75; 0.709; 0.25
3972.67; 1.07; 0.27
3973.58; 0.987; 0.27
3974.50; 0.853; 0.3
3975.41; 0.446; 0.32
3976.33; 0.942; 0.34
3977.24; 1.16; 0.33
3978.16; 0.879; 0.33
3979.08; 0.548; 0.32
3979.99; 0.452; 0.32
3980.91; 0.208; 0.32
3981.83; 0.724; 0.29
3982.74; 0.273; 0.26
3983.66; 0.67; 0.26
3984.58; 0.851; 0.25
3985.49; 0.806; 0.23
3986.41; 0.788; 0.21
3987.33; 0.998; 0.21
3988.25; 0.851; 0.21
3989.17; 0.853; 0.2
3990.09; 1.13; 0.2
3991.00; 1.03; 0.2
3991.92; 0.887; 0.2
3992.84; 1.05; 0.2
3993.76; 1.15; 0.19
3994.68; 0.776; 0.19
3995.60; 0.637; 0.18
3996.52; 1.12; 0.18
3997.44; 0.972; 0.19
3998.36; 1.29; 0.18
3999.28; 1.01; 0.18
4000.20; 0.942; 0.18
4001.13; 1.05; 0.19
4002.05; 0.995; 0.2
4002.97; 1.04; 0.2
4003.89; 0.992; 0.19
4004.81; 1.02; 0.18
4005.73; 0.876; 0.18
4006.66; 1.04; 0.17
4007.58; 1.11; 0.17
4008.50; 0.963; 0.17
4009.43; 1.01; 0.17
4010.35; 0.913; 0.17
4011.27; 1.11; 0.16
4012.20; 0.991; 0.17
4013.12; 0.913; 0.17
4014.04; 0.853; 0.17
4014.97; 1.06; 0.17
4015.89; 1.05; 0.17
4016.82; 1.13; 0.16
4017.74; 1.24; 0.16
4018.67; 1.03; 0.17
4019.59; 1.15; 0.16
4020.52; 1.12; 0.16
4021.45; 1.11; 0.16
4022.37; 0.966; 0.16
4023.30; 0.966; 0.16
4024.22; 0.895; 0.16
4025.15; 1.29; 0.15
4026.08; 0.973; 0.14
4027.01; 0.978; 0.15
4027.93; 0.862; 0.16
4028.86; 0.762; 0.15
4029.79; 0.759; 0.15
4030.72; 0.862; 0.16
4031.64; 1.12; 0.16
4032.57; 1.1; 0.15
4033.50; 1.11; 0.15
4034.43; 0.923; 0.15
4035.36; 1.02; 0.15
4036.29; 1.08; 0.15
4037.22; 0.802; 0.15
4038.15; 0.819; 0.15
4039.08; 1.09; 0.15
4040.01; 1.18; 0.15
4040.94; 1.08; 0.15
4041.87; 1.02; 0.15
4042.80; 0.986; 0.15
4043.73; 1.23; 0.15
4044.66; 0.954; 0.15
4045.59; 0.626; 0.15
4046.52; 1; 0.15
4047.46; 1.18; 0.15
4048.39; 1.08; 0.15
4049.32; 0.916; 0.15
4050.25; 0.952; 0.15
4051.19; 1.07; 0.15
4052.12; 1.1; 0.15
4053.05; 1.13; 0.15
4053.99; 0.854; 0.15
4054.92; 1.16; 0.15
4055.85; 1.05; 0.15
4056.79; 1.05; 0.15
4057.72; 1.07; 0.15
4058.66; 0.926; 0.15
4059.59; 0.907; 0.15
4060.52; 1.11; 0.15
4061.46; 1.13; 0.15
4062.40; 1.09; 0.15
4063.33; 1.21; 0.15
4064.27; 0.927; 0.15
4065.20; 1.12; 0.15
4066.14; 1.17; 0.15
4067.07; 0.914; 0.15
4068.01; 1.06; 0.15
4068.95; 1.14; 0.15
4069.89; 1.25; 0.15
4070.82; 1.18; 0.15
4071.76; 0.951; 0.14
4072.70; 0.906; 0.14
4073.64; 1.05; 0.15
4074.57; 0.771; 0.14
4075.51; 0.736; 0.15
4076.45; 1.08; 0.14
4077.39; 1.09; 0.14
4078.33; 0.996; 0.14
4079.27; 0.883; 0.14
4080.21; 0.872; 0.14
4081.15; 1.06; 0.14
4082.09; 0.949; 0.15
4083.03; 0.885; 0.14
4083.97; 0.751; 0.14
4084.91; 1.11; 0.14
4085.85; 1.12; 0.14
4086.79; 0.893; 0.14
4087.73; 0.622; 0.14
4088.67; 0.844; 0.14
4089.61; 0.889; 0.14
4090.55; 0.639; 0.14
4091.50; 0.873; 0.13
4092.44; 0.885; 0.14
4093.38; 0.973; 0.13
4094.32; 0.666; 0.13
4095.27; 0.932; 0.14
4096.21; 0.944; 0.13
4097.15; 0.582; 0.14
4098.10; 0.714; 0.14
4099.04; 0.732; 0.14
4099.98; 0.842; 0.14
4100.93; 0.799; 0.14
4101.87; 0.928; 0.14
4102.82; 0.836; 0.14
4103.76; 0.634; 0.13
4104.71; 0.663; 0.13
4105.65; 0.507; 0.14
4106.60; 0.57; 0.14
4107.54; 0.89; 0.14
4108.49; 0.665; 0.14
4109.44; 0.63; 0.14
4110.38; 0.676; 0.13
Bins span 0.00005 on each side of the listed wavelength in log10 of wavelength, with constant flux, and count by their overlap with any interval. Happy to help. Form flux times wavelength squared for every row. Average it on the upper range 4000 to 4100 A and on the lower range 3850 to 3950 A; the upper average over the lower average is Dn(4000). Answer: 1.28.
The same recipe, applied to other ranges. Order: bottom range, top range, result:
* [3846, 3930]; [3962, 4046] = 1.14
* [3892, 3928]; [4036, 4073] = 1.32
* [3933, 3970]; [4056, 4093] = 1.35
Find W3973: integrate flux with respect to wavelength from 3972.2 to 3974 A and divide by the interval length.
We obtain 1.03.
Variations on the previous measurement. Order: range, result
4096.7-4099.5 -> 0.676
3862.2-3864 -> 0.817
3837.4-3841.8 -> 0.532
